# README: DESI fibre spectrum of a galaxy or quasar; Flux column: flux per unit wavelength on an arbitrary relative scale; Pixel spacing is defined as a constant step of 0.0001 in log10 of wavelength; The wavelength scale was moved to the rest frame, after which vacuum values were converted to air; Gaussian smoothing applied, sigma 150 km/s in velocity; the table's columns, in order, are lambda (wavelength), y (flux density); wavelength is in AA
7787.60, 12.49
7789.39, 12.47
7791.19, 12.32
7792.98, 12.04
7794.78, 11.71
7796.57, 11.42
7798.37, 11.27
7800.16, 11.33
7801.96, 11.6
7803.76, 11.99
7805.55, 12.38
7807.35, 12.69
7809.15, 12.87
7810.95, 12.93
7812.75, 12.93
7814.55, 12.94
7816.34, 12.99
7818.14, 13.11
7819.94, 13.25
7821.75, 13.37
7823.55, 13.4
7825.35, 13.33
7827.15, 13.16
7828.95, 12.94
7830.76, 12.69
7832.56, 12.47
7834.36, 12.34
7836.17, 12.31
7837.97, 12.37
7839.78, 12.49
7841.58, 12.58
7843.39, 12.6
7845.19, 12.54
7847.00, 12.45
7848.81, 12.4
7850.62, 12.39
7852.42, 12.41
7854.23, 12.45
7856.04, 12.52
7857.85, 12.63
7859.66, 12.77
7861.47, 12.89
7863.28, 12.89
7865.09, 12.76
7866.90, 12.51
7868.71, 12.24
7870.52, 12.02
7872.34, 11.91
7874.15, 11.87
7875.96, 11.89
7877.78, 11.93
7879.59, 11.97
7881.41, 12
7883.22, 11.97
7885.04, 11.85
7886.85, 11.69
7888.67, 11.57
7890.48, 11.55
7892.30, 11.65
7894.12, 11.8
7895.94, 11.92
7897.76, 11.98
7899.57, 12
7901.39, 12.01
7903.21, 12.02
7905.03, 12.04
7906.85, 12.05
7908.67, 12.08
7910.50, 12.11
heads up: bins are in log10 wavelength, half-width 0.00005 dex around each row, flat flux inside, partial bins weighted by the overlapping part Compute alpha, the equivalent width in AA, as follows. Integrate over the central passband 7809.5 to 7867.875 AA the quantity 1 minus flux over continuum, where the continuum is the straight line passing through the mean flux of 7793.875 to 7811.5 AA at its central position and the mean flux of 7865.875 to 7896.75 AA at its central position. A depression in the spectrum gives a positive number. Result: -3.9 AA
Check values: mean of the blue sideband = 12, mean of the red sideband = 11.9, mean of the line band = 12.7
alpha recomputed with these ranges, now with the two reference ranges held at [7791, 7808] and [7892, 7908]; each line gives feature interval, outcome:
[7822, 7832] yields -1.0 AA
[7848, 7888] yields -1.2 AA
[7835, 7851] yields -0.8 AA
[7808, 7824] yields -1.6 AA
